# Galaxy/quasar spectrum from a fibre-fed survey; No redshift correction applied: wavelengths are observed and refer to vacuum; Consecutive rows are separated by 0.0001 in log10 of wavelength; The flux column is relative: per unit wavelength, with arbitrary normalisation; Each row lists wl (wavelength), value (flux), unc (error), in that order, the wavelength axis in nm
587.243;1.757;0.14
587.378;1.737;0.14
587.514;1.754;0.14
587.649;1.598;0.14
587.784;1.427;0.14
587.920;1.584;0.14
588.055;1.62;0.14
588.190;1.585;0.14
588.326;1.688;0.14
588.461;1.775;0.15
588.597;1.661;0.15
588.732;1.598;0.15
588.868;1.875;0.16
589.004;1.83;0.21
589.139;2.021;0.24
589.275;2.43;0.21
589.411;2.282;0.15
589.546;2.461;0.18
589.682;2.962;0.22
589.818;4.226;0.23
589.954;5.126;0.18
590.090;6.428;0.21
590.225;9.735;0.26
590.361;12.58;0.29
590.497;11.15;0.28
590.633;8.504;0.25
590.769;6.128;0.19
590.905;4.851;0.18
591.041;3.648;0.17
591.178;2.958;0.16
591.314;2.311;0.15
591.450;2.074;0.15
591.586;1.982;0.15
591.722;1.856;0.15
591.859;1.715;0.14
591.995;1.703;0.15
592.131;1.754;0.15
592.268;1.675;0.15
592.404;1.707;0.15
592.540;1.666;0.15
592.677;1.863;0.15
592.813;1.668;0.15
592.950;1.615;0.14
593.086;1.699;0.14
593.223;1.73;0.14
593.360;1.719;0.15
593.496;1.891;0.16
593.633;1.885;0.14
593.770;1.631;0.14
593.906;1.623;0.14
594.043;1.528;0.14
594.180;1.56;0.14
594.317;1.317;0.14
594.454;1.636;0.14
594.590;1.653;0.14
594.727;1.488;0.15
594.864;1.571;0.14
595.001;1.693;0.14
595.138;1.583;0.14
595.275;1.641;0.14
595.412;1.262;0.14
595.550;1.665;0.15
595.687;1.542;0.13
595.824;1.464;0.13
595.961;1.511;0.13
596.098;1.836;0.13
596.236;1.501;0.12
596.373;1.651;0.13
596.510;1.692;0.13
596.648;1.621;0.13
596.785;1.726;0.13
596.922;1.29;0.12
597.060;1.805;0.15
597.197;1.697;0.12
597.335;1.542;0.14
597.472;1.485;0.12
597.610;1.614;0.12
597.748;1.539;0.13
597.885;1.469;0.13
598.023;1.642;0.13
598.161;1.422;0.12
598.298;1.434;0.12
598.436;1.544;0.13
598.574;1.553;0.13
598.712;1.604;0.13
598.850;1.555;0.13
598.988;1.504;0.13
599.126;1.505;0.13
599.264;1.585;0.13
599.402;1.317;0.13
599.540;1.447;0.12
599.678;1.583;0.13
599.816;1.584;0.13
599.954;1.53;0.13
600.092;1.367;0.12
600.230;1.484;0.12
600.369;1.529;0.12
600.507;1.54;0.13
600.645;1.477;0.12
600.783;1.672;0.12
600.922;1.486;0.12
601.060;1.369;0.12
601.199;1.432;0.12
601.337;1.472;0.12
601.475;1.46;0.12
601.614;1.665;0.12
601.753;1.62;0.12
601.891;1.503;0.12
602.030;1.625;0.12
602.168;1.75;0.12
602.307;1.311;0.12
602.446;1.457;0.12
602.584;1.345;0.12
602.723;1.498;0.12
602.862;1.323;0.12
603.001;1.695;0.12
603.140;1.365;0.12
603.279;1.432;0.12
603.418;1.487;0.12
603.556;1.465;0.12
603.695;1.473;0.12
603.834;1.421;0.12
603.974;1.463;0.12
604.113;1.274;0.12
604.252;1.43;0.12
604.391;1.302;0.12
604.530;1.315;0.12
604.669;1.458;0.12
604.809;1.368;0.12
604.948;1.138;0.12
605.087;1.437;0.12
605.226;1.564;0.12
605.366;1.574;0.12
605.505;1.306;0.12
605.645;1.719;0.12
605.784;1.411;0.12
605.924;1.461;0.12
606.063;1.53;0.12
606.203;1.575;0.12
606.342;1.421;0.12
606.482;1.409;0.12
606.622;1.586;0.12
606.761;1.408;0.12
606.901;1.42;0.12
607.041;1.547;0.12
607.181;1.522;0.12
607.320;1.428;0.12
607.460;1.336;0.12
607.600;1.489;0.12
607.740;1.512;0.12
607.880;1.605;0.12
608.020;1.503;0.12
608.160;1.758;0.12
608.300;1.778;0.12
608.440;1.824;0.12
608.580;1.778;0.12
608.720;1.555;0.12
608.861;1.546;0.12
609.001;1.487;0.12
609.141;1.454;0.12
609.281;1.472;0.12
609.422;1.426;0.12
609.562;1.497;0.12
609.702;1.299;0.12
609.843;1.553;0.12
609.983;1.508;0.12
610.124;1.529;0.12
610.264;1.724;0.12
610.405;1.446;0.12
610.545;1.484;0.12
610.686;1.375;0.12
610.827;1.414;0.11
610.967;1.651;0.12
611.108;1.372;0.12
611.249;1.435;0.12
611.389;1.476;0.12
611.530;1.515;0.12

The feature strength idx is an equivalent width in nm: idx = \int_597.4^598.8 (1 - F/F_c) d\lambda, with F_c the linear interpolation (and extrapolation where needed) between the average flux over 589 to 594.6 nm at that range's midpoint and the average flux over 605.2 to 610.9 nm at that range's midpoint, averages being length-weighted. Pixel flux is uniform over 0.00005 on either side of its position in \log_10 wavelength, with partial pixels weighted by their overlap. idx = 0.56 nm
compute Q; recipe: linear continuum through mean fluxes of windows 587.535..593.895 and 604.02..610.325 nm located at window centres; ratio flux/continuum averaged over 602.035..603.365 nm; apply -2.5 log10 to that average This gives 0.28 mag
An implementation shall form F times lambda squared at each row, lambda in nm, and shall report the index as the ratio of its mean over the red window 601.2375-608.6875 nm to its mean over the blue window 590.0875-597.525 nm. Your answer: 0.6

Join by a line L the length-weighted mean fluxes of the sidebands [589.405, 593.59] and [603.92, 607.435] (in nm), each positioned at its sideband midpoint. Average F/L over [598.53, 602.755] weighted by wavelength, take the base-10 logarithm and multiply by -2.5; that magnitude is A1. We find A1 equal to 0.42 mag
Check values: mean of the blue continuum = 3.67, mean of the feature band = 1.51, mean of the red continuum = 1.44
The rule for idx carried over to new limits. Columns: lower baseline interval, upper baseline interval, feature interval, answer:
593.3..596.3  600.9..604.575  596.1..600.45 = -0.021 nm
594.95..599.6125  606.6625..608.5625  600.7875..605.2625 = 0.299 nm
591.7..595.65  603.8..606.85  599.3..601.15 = 0.045 nm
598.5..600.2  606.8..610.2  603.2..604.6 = 0.107 nm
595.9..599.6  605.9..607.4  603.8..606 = 0.121 nm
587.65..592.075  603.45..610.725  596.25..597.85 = 0.656 nm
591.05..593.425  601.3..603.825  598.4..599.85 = 0.097 nm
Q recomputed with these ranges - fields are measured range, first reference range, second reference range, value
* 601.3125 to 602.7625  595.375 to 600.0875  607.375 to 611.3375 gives 0.01 mag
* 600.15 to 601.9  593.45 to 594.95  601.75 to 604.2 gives -0.01 mag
